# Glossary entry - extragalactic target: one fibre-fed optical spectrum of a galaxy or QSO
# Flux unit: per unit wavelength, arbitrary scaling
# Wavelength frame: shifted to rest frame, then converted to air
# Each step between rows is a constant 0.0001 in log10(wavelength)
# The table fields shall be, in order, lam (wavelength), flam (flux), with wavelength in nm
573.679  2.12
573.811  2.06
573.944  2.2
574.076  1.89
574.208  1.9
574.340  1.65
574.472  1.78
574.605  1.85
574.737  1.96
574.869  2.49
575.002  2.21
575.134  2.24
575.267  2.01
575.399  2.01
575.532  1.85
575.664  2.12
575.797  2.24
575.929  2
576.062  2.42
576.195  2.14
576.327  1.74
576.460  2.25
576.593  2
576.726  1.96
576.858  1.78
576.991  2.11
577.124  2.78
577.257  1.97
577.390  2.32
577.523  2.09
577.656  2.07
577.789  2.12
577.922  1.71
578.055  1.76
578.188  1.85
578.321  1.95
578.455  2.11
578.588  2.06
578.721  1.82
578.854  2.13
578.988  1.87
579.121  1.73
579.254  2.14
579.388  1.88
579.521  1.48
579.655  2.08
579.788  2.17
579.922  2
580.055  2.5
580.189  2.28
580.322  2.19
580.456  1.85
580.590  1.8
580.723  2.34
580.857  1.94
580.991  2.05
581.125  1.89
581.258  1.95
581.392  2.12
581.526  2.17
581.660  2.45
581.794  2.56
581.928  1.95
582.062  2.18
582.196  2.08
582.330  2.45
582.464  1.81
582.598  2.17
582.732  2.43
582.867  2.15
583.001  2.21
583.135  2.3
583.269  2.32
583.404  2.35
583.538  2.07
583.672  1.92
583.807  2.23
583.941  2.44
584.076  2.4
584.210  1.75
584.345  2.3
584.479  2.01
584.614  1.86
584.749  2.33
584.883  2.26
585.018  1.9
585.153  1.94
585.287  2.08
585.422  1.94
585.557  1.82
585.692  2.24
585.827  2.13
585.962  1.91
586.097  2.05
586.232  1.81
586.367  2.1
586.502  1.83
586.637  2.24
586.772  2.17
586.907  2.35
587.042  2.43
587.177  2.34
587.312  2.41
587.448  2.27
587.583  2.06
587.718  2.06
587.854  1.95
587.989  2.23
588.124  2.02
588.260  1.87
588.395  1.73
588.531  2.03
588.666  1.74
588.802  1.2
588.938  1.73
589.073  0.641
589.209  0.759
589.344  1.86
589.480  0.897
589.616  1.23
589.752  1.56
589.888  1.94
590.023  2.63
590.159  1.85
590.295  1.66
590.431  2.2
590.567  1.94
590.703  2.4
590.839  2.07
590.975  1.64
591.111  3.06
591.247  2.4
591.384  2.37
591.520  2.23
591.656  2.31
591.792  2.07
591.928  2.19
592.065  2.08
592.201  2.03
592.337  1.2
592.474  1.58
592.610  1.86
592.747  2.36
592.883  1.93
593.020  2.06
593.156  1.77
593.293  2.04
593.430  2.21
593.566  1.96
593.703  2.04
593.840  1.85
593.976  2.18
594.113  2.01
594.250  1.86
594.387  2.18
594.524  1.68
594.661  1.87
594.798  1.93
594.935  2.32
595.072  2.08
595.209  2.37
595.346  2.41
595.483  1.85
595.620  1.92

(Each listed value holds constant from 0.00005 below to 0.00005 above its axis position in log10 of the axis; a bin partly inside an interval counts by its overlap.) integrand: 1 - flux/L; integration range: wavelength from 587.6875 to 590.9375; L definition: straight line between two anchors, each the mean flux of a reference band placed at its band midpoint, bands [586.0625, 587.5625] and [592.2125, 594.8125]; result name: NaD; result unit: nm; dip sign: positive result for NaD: 0.516 nm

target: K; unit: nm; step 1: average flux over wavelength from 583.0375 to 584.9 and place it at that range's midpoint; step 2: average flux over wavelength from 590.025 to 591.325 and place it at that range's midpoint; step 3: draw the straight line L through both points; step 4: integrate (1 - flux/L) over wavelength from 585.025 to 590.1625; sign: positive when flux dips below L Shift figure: 0.65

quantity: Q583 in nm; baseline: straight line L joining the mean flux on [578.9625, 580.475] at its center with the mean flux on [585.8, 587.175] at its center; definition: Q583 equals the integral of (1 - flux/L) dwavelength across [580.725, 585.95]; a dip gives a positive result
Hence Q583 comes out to -0.16 nm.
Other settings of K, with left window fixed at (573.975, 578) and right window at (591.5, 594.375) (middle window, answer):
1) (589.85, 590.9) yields -0.05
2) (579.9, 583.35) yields -0.22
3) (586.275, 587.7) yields -0.14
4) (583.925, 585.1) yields -0.06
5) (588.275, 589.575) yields 0.38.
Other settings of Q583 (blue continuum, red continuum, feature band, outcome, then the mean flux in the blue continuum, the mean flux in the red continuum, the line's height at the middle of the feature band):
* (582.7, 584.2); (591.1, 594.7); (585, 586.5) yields 0.13 nm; 2.23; 2.04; 2.18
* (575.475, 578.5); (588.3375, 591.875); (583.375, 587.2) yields -0.35 nm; 2.06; 1.85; 1.93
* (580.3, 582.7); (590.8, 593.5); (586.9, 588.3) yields -0.06 nm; 2.11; 2.07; 2.09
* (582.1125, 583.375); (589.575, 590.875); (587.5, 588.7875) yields 0.06 nm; 2.22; 1.96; 2.03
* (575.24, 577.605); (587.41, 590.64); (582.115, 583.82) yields -0.24 nm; 2.1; 1.75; 1.92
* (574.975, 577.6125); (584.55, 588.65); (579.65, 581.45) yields 0.01 nm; 2.11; 2.07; 2.1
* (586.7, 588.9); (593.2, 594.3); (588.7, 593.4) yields 0.35 nm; 2.05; 2.02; 2.03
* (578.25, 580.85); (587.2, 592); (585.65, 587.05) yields -0.10 nm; 2.02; 1.92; 1.95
